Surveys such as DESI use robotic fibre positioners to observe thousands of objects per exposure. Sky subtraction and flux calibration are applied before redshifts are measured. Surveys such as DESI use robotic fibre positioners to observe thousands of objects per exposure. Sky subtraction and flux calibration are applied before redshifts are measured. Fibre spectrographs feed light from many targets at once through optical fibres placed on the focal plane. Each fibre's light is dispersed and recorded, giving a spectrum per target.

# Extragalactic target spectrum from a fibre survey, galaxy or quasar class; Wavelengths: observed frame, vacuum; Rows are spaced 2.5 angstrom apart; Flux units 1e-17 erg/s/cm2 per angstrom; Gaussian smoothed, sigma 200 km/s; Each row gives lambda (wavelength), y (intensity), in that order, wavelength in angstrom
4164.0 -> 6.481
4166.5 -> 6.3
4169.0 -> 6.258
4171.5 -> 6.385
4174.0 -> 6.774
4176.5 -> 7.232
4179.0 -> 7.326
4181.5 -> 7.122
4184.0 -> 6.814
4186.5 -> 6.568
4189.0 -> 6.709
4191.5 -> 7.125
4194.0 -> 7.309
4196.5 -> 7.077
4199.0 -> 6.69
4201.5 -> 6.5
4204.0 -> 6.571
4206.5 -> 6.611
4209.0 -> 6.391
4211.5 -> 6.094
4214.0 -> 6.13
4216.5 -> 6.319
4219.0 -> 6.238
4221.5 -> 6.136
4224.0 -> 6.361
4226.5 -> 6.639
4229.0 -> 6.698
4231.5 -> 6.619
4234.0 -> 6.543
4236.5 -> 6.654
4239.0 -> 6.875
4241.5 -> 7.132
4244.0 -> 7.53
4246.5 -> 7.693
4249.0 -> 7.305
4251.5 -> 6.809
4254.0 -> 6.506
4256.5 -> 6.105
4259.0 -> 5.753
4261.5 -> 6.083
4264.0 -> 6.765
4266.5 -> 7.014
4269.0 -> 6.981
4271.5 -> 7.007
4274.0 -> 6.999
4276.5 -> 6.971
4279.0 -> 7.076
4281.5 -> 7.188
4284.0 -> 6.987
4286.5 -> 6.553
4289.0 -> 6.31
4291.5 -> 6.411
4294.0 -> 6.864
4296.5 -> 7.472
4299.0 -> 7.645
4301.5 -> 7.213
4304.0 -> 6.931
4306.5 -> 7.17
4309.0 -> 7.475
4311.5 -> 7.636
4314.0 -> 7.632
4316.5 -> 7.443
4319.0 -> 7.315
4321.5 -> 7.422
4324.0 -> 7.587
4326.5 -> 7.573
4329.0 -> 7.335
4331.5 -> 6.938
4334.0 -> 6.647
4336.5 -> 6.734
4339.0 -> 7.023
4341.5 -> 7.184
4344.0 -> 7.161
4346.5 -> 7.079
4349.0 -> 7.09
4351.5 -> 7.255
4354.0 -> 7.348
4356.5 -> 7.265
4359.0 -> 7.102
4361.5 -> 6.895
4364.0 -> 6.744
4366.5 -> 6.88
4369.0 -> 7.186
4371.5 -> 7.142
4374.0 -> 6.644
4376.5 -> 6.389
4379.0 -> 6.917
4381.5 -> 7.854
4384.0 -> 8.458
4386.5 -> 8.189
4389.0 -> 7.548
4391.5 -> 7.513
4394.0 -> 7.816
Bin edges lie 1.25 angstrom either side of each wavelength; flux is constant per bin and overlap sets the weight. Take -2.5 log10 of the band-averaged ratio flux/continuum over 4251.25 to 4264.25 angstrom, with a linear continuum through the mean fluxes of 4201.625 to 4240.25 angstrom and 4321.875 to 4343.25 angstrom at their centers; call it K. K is 0.07 mag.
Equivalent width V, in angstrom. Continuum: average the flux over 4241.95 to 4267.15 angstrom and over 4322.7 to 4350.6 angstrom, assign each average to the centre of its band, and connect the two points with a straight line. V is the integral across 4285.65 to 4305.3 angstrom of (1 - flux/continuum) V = 0.03 angstrom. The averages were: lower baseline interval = 6.76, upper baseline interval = 7.13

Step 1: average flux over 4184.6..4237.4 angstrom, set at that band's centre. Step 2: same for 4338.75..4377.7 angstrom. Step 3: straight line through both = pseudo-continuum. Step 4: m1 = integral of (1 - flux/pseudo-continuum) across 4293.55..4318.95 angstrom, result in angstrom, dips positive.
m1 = -1.8 angstrom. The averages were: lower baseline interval 6.57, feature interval 7.36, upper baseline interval 7.03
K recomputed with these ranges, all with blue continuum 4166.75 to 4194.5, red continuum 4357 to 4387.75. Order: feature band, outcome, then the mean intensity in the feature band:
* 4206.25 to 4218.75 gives 0.10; 6.28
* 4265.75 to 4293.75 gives 0.03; 6.86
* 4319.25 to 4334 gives -0.03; 7.31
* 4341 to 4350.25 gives 0.00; 7.12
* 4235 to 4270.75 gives 0.03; 6.8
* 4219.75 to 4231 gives 0.08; 6.46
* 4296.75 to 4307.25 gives -0.03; 7.27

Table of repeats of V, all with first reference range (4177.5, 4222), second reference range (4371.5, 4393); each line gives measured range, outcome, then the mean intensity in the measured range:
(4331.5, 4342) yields 0.5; 6.88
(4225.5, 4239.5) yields 0.3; 6.66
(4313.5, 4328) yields -0.6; 7.49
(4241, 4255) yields -0.6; 7.18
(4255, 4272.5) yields 1.0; 6.52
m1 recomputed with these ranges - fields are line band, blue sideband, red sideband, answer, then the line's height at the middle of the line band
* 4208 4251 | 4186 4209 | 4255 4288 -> 0.53 angstrom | 6.76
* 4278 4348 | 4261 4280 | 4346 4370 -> -1.59 angstrom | 6.98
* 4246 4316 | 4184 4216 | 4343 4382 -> -1.02 angstrom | 6.84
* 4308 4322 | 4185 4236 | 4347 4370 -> -1.13 angstrom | 6.93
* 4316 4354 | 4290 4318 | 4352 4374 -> -0.20 angstrom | 7.15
